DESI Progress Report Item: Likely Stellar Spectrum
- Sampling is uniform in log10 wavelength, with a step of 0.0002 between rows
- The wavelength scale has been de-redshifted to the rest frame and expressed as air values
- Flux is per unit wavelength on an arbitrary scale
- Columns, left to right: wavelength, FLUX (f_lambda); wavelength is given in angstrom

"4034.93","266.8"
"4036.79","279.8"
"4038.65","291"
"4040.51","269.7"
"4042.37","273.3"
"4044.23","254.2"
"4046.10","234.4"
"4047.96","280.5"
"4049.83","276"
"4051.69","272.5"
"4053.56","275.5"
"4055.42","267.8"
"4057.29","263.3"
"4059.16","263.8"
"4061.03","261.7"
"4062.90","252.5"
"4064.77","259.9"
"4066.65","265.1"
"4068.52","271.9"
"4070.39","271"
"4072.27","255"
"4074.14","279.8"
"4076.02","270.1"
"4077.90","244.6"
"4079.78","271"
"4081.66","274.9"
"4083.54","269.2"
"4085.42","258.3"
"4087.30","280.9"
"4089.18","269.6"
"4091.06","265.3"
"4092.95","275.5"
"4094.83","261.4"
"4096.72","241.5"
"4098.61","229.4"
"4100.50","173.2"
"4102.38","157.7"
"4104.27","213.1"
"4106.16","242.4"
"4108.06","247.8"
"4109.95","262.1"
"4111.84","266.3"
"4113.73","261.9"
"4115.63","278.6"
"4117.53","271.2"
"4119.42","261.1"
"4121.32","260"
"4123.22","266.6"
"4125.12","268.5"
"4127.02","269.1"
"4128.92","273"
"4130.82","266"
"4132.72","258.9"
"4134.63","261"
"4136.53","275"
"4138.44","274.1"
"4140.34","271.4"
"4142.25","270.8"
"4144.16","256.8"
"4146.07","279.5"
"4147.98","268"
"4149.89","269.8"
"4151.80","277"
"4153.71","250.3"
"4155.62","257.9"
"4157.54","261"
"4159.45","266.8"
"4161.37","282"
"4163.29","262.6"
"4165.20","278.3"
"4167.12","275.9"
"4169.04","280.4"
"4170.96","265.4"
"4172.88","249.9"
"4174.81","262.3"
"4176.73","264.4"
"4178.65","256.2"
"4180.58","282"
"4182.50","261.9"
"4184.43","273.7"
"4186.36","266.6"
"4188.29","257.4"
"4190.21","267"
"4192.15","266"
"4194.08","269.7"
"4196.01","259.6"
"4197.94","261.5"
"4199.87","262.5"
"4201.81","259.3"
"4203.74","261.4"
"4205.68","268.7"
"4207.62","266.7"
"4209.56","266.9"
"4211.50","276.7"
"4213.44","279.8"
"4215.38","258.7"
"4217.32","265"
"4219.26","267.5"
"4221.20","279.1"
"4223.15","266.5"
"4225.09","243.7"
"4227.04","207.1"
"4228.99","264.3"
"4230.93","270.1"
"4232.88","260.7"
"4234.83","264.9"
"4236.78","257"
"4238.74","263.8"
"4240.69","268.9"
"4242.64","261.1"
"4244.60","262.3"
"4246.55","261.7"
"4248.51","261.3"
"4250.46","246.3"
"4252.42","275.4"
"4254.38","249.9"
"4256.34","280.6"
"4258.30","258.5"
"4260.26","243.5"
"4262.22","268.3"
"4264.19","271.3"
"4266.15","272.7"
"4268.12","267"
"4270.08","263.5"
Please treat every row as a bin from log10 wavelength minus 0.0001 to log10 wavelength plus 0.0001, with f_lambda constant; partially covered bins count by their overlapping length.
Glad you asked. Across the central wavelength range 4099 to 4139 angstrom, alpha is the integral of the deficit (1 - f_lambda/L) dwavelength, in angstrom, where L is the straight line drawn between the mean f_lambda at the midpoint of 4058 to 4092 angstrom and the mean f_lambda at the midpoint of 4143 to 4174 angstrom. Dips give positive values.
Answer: 2.2 angstrom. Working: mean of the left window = 266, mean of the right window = 268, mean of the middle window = 252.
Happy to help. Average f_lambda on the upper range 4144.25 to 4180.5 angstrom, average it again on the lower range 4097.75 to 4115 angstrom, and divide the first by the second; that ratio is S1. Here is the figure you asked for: 1.17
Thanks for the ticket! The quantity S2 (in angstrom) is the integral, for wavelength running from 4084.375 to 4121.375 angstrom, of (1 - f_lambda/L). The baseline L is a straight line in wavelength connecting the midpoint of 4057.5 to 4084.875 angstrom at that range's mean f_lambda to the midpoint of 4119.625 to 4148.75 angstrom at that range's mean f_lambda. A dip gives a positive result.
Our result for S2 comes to 2.4 angstrom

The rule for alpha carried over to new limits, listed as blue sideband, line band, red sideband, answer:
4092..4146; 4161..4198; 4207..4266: -1.2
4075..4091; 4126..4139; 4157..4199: 0.0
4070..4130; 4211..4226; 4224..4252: -0.6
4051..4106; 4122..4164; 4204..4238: -1.5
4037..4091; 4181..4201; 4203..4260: -0.1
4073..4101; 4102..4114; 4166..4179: 1.0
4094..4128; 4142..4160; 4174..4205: -0.7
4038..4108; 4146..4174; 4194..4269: -0.8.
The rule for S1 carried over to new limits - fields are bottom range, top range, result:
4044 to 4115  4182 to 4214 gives 1.04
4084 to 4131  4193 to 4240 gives 1.04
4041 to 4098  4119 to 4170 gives 1.01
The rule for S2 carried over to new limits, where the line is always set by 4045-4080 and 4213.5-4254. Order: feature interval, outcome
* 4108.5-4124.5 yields -0.12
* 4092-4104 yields 1.88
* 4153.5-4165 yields -0.12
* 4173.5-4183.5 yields -0.11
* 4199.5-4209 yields -0.09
